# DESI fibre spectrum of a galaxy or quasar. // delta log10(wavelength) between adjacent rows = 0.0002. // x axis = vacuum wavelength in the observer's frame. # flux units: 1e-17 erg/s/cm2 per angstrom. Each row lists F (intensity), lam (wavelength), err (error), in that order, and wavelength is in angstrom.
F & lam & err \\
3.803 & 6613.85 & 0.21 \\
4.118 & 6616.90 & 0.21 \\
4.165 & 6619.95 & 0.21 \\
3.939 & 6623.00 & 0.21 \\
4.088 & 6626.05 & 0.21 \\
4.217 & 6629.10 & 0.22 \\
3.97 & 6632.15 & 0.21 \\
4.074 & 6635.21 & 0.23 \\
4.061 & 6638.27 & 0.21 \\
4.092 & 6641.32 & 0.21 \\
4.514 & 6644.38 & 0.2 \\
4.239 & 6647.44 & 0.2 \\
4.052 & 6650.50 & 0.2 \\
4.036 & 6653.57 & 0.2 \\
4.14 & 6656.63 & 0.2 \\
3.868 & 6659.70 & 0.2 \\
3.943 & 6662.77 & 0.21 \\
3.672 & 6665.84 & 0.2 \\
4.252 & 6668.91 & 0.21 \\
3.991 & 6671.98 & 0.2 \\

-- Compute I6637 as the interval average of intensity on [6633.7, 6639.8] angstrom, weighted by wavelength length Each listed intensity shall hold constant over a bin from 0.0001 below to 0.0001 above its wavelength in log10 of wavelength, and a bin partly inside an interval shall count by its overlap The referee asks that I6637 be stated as 4.07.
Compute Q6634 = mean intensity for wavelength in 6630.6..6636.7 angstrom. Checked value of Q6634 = 4.02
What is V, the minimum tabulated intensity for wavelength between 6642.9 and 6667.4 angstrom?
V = 3.672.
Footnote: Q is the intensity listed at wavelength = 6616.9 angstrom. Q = 4.118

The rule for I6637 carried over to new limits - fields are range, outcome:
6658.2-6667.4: 3.83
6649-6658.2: 4.07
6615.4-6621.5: 4.14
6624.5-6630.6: 4.15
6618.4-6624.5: 4.05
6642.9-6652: 4.27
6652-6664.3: 3.99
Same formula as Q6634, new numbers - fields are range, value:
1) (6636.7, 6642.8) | 4.08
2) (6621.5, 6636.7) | 4.06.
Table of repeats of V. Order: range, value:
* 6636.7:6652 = 4.052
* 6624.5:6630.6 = 4.088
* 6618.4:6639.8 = 3.939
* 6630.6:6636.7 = 3.97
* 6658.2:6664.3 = 3.868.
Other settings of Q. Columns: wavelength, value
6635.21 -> 4.074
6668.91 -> 4.252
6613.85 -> 3.803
